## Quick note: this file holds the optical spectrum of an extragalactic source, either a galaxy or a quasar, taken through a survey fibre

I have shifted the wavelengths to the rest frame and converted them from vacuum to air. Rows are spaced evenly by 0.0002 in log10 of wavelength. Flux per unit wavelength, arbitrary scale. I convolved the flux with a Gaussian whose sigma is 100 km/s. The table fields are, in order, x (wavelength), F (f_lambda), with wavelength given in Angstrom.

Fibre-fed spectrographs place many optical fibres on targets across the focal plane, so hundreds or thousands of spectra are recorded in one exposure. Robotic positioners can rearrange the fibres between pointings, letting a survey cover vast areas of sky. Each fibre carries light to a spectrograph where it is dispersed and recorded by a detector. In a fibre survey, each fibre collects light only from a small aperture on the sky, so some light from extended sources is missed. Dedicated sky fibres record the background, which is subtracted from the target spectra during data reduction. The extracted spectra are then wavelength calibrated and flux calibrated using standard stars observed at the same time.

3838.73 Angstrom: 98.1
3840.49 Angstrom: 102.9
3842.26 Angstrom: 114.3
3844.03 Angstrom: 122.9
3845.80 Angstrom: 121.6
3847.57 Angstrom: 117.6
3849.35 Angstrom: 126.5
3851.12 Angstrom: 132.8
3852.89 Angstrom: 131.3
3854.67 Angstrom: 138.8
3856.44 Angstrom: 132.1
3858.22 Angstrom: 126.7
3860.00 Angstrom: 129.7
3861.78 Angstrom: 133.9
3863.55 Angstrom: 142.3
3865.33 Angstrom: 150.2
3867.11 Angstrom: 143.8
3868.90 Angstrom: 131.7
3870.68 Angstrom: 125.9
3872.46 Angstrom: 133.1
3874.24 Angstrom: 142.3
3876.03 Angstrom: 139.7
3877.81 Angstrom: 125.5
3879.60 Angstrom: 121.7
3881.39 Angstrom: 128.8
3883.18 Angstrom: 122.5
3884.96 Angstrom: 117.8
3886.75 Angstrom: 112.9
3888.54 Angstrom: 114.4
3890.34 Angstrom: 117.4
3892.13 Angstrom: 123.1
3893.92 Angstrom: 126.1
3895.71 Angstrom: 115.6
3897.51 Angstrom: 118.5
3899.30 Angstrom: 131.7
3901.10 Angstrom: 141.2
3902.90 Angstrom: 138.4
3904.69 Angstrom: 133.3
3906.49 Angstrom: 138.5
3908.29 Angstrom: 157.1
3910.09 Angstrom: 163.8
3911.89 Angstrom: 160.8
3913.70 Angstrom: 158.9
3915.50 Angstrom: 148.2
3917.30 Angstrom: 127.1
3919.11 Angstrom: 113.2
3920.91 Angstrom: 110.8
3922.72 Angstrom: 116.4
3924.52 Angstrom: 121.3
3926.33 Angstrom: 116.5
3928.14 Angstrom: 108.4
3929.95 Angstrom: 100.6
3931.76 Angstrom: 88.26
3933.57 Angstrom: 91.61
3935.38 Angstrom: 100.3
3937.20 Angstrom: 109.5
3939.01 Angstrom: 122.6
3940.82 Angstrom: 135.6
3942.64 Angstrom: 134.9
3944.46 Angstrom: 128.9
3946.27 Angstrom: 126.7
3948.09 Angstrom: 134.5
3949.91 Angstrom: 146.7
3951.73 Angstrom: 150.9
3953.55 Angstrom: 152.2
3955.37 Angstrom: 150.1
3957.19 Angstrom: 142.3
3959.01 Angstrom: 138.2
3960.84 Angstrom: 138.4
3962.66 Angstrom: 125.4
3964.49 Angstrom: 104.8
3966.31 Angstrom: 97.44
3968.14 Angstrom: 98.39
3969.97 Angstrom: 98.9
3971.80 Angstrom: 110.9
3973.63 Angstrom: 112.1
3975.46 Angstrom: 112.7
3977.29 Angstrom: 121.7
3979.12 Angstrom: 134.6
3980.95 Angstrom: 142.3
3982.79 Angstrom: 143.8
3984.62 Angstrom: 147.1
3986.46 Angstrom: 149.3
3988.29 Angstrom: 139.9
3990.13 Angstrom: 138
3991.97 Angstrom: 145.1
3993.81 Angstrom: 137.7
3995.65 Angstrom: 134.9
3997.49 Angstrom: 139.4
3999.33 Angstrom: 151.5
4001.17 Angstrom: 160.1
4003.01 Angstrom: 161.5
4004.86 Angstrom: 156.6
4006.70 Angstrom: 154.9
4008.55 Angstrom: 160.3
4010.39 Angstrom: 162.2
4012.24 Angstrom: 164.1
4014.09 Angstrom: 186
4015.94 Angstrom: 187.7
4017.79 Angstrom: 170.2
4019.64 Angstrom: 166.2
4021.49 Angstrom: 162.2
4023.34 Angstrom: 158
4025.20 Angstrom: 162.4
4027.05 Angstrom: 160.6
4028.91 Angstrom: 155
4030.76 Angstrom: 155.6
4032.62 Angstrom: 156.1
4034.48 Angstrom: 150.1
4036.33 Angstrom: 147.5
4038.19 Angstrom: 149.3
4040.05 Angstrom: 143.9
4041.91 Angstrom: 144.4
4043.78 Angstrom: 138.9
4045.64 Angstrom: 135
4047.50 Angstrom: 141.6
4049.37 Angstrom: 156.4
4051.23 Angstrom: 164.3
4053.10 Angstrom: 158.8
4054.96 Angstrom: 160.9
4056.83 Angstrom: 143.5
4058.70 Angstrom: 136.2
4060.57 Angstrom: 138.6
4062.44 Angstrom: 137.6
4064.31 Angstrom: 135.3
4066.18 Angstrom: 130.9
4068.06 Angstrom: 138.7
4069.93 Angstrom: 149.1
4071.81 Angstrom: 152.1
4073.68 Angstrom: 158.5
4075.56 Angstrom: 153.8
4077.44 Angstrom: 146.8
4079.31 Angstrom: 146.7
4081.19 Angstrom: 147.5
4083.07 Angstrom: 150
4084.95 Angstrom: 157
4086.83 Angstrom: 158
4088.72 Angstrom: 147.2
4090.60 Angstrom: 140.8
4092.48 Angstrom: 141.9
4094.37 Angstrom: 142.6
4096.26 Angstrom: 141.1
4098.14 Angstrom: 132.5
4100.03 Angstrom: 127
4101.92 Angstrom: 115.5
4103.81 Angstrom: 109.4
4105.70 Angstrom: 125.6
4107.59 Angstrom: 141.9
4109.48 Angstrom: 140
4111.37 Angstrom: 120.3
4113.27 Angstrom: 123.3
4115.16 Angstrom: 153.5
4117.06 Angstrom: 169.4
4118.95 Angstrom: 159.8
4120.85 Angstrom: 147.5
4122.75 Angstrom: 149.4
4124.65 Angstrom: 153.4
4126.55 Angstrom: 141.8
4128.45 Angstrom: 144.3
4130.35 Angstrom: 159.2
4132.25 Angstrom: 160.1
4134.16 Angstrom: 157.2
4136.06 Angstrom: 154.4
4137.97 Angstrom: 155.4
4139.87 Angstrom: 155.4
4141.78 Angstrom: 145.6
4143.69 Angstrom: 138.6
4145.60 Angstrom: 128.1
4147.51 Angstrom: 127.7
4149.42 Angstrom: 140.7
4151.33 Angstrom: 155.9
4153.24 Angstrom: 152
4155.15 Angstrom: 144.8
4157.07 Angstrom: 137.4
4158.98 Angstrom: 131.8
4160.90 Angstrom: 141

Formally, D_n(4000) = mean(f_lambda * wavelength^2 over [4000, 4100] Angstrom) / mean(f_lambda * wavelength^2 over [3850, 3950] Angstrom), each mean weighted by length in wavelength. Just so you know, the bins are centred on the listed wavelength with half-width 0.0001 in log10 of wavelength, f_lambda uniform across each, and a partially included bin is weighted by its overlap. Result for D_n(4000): 1.28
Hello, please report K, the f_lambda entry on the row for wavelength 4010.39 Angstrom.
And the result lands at 162.2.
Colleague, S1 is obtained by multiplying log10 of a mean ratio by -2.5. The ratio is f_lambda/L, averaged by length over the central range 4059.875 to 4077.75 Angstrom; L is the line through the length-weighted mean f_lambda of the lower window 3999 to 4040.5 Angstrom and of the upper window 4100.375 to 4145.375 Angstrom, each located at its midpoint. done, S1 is 0.06 mag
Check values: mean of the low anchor 160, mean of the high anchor 144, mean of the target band 144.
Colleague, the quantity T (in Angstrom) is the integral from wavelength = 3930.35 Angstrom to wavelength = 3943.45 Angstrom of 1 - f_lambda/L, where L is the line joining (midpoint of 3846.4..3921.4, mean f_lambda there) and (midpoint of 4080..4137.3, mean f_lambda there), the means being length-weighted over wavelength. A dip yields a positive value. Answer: 2.3 Angstrom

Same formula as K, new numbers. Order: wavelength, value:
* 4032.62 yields 156.1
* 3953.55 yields 152.2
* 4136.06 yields 154.4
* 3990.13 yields 138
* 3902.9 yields 138.4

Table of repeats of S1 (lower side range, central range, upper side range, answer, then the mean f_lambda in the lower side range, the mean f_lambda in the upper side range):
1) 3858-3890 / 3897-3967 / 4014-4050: 0.08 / 130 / 156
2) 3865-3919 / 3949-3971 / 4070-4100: 0.08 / 133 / 147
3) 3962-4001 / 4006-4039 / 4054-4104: -0.20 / 129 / 143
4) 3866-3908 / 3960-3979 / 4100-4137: 0.18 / 129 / 143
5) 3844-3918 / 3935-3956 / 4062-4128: 0.02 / 133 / 143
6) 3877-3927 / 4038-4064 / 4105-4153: -0.04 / 129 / 146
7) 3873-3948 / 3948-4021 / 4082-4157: -0.08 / 126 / 144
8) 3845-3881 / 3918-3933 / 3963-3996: 0.18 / 132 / 126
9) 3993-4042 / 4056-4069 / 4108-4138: 0.12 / 157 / 149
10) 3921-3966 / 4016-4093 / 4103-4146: -0.10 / 124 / 145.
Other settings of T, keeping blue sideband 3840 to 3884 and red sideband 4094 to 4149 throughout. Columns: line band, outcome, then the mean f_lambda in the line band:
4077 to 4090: -0.93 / 150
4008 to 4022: -3.41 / 170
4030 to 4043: -1.07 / 149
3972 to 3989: 0.34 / 133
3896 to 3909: -0.39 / 136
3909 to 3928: -0.07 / 133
